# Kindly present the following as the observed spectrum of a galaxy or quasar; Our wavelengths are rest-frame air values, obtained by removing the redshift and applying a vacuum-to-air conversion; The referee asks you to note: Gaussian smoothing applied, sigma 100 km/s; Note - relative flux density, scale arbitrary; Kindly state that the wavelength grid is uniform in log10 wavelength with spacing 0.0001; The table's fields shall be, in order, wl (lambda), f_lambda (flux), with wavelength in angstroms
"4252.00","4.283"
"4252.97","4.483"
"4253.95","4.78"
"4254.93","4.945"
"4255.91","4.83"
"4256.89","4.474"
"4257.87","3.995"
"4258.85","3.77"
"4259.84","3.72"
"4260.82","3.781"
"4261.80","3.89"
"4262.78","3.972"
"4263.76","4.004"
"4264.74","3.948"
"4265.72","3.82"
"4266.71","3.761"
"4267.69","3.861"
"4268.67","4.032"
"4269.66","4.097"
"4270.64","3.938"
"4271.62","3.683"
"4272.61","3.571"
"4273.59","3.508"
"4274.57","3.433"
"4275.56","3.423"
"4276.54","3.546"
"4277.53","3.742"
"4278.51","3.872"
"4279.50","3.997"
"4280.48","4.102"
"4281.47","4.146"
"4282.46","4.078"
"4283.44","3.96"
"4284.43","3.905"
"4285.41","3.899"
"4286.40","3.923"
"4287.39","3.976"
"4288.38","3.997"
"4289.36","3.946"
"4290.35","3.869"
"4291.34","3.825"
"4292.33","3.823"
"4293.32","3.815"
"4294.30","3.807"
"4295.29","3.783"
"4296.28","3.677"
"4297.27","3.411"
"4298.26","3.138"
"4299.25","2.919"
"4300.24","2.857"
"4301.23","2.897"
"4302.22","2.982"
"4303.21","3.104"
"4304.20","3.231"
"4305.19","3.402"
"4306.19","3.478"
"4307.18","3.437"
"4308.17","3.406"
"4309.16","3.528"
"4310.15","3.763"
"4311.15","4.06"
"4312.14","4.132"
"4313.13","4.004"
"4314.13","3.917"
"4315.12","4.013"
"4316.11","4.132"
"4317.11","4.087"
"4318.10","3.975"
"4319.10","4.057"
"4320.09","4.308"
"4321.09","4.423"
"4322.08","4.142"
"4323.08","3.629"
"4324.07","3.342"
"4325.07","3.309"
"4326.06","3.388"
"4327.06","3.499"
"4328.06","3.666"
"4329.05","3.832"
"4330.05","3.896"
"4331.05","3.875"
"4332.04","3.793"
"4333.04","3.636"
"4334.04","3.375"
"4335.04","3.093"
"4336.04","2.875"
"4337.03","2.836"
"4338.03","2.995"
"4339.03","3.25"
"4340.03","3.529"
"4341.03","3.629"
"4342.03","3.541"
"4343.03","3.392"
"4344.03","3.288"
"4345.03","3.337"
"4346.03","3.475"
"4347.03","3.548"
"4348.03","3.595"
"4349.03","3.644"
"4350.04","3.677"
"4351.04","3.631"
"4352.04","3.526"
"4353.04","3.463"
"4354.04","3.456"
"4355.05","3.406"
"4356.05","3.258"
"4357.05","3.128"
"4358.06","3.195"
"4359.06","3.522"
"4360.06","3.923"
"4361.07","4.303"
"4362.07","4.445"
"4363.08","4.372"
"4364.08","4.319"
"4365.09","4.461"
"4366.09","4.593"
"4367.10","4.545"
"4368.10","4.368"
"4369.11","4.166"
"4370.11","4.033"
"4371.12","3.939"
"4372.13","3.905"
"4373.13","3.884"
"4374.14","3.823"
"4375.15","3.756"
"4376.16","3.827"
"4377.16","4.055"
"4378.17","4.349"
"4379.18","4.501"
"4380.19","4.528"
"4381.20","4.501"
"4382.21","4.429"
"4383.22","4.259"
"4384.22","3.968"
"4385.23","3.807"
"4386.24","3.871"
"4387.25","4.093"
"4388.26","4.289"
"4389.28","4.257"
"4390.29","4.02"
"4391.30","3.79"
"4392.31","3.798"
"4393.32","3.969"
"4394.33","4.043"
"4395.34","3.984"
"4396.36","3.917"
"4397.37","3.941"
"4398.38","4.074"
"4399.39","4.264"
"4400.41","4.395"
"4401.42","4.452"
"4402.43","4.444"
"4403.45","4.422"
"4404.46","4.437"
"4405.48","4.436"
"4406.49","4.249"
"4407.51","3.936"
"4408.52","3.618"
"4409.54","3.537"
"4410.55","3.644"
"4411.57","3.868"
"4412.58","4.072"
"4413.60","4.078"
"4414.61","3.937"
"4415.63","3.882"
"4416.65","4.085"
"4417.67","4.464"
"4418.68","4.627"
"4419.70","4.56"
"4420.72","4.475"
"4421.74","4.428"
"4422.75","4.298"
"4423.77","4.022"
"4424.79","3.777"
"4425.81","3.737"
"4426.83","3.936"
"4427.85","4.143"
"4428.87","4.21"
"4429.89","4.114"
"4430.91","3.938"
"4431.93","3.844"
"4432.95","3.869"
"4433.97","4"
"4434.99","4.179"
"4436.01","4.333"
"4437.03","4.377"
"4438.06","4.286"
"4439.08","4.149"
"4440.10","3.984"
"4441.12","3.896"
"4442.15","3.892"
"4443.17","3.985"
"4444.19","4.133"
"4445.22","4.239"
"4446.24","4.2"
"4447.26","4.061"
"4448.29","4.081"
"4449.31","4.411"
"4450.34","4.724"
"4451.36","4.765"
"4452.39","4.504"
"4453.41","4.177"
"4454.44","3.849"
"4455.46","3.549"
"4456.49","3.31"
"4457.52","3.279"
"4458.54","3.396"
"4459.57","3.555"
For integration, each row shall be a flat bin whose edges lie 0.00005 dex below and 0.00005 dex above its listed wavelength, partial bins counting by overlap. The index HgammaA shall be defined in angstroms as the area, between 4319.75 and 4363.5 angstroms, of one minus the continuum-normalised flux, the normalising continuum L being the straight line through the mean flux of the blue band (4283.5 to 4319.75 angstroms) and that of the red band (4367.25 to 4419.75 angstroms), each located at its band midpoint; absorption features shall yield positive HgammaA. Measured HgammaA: 3.3 angstroms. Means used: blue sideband 3.68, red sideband 4.11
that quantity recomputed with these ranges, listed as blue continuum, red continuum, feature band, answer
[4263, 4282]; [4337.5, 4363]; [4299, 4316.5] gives 0.80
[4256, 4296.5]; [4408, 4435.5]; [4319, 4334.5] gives 0.71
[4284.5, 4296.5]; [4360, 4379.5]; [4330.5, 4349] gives 3.02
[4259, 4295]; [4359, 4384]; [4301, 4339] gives 3.70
